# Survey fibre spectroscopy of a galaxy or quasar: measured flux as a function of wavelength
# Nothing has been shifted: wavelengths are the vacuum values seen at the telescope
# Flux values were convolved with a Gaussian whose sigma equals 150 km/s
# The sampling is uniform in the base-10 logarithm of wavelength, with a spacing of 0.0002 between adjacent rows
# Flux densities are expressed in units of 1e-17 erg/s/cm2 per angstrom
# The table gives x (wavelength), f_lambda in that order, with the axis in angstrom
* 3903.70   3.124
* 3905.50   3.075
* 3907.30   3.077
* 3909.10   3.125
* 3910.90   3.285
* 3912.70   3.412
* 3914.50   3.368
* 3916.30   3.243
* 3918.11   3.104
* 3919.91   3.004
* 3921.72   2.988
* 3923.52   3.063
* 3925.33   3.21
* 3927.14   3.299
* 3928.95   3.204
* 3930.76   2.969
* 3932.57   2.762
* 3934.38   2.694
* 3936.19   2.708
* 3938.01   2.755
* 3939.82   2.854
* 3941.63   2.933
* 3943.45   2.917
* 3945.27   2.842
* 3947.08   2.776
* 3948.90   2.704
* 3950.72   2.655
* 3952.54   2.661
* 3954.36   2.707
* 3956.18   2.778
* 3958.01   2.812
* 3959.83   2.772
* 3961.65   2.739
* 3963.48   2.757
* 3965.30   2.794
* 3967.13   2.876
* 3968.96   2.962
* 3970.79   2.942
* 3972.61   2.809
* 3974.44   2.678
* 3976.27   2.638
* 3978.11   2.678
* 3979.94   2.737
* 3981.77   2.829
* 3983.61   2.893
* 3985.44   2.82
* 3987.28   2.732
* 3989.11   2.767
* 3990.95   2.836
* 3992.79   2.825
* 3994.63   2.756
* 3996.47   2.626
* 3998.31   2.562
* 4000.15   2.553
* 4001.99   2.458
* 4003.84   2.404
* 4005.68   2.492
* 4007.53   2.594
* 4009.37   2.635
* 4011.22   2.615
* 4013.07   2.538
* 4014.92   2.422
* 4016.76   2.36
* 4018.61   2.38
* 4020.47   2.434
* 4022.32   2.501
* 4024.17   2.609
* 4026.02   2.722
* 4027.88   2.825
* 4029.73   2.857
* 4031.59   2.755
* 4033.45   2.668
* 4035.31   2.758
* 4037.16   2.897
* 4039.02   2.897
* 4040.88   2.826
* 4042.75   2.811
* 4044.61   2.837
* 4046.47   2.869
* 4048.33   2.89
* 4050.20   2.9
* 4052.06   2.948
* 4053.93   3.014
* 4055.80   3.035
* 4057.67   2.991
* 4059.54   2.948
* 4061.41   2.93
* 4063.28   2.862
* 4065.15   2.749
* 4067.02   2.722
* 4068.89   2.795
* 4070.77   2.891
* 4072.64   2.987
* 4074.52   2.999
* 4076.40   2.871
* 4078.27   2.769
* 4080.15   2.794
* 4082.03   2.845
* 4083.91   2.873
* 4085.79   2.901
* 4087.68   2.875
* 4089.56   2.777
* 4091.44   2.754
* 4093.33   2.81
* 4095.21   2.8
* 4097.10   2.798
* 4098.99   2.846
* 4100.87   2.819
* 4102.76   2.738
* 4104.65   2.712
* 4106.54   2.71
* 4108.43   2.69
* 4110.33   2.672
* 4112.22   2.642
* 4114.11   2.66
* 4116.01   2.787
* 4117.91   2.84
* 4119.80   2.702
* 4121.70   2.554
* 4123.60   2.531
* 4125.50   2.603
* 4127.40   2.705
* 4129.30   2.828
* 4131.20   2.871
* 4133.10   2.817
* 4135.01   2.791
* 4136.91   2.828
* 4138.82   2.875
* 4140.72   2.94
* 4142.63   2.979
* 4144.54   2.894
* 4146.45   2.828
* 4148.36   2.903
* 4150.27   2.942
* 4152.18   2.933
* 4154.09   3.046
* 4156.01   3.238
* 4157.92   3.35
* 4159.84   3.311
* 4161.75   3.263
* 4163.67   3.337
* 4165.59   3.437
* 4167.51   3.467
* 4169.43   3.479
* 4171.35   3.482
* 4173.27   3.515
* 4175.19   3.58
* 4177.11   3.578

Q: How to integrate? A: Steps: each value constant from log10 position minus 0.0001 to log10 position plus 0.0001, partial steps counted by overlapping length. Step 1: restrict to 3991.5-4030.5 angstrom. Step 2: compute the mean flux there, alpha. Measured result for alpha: 2.58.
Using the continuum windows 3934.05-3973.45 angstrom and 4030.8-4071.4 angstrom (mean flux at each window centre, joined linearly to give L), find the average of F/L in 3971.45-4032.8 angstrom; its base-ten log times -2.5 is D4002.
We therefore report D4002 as 0.07 mag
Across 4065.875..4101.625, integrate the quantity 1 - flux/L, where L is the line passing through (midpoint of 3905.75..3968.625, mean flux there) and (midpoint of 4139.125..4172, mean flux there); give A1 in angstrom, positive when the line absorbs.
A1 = 2.87 angstrom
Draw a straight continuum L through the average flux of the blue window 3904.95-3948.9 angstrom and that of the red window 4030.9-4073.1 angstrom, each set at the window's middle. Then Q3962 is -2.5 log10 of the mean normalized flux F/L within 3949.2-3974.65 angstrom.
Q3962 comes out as 0.07 mag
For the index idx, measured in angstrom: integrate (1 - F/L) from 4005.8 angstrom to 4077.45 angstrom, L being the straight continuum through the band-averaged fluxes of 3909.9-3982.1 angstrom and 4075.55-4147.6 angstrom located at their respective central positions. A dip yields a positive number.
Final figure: 1.5 angstrom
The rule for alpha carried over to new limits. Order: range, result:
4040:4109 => 2.85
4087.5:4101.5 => 2.81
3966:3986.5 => 2.8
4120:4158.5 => 2.87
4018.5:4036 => 2.66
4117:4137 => 2.73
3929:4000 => 2.78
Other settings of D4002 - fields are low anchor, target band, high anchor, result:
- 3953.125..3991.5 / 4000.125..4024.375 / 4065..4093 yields 0.13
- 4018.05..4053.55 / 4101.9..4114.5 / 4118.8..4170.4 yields 0.08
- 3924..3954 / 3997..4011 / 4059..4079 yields 0.13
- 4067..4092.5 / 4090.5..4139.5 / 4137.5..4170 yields 0.09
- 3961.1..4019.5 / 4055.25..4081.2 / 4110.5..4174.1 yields -0.02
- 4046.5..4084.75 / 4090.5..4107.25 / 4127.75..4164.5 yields 0.06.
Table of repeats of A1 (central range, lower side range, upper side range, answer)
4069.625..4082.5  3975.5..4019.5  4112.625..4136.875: -0.9 angstrom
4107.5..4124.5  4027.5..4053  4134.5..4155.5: 1.3 angstrom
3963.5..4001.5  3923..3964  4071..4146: 1.0 angstrom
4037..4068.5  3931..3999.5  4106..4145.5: -1.4 angstrom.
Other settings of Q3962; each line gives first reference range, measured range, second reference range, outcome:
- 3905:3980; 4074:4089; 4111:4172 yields 0.03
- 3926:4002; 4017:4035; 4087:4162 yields 0.07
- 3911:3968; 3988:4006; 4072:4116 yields 0.09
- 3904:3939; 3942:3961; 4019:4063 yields 0.09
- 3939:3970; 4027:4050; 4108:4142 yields -0.02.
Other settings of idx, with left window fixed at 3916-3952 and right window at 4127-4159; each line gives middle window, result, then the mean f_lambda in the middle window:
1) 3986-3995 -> 0.4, 2.79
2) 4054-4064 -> -0.1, 2.96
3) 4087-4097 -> 0.4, 2.8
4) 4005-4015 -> 1.3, 2.56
